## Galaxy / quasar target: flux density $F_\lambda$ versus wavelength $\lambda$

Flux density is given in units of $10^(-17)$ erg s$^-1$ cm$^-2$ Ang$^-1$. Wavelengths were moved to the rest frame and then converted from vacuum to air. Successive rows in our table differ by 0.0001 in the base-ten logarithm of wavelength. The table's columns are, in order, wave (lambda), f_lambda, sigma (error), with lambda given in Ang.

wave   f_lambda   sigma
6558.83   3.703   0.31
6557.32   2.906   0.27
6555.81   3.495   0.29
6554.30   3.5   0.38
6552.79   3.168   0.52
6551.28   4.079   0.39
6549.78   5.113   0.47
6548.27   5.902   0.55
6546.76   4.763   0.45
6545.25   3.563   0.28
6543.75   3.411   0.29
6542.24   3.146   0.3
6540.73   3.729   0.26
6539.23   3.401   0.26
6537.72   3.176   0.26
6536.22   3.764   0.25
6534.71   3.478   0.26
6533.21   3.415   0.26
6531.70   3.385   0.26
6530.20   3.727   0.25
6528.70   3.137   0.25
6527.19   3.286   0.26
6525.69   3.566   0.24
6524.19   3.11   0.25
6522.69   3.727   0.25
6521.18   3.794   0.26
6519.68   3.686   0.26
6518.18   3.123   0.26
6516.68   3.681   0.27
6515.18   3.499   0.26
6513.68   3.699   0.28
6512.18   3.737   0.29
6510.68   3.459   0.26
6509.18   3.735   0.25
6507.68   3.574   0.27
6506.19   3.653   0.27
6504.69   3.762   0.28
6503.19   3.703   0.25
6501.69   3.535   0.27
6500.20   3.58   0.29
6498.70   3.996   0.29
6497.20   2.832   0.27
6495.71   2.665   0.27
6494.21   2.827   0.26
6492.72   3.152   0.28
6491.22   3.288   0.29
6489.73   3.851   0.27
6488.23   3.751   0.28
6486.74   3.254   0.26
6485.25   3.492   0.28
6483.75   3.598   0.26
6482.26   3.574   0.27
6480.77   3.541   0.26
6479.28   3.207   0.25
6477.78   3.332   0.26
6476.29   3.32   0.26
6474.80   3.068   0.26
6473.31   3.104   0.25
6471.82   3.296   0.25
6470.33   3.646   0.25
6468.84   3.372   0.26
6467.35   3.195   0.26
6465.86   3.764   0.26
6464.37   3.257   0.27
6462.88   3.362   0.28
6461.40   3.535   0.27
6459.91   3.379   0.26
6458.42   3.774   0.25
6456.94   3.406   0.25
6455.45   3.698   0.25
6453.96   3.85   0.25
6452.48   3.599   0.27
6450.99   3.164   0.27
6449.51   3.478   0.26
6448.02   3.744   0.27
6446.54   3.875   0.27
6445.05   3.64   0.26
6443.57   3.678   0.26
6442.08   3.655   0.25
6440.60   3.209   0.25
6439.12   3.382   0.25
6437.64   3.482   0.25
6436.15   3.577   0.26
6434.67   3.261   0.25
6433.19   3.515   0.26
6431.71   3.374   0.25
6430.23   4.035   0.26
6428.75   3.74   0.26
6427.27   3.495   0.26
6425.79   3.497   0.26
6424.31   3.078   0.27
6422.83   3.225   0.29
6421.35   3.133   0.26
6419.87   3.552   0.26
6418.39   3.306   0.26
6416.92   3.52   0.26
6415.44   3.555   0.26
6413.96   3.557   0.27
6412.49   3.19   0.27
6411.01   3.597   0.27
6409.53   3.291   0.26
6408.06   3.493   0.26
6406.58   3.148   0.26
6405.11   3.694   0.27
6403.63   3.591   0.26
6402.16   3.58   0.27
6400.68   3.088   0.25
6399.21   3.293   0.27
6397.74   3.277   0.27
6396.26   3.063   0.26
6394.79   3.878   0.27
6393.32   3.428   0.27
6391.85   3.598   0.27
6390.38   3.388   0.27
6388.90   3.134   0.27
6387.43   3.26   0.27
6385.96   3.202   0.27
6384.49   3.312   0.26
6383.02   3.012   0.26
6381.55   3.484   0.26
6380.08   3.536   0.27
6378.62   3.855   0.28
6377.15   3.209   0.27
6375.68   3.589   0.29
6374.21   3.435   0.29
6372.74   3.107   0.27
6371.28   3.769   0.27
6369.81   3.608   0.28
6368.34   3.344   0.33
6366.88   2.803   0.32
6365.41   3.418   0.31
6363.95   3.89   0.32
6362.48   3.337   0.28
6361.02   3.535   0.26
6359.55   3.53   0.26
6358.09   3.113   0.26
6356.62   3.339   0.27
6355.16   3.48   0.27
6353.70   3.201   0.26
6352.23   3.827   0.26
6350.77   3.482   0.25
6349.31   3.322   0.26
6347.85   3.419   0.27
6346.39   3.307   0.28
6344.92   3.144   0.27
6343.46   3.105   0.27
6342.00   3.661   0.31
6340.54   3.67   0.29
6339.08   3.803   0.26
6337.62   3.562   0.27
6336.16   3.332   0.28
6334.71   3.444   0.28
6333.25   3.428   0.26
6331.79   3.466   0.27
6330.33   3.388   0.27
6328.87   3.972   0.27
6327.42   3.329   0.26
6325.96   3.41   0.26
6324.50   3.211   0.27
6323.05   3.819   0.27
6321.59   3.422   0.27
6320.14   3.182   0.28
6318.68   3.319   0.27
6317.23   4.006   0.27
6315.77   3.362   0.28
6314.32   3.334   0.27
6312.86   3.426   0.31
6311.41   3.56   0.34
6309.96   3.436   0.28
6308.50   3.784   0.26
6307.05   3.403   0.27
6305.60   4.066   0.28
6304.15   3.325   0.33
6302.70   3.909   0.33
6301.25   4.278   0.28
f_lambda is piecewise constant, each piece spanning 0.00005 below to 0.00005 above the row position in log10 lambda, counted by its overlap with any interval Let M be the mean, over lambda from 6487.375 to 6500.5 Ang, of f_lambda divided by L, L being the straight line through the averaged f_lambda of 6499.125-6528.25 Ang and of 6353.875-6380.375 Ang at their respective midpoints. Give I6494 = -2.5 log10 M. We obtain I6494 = 0.075 mag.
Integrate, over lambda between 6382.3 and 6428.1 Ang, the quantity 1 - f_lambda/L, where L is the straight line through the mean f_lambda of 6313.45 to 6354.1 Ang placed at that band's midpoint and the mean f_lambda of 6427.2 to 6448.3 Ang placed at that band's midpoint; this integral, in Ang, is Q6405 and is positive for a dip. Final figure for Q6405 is 2.2 Ang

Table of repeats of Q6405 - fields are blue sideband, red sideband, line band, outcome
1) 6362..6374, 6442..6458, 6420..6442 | 0.8 Ang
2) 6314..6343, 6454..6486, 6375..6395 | 0.4 Ang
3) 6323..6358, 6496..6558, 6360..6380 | 0.1 Ang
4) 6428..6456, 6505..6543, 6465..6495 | 1.4 Ang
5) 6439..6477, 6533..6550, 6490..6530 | 2.9 Ang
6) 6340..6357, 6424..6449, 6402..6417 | 0.2 Ang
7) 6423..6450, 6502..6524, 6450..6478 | 1.0 Ang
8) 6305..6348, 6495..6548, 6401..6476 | 1.2 Ang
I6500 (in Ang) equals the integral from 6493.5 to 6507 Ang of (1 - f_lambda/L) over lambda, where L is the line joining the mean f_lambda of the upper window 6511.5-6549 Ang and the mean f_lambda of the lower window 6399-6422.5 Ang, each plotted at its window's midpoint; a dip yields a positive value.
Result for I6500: 0.7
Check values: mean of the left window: 3.41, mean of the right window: 3.63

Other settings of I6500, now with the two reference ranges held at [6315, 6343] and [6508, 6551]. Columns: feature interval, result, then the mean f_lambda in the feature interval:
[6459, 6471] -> 0.6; 3.44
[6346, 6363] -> 0.6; 3.41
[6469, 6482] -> 1.1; 3.33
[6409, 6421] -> 0.5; 3.44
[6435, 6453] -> 0.4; 3.53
